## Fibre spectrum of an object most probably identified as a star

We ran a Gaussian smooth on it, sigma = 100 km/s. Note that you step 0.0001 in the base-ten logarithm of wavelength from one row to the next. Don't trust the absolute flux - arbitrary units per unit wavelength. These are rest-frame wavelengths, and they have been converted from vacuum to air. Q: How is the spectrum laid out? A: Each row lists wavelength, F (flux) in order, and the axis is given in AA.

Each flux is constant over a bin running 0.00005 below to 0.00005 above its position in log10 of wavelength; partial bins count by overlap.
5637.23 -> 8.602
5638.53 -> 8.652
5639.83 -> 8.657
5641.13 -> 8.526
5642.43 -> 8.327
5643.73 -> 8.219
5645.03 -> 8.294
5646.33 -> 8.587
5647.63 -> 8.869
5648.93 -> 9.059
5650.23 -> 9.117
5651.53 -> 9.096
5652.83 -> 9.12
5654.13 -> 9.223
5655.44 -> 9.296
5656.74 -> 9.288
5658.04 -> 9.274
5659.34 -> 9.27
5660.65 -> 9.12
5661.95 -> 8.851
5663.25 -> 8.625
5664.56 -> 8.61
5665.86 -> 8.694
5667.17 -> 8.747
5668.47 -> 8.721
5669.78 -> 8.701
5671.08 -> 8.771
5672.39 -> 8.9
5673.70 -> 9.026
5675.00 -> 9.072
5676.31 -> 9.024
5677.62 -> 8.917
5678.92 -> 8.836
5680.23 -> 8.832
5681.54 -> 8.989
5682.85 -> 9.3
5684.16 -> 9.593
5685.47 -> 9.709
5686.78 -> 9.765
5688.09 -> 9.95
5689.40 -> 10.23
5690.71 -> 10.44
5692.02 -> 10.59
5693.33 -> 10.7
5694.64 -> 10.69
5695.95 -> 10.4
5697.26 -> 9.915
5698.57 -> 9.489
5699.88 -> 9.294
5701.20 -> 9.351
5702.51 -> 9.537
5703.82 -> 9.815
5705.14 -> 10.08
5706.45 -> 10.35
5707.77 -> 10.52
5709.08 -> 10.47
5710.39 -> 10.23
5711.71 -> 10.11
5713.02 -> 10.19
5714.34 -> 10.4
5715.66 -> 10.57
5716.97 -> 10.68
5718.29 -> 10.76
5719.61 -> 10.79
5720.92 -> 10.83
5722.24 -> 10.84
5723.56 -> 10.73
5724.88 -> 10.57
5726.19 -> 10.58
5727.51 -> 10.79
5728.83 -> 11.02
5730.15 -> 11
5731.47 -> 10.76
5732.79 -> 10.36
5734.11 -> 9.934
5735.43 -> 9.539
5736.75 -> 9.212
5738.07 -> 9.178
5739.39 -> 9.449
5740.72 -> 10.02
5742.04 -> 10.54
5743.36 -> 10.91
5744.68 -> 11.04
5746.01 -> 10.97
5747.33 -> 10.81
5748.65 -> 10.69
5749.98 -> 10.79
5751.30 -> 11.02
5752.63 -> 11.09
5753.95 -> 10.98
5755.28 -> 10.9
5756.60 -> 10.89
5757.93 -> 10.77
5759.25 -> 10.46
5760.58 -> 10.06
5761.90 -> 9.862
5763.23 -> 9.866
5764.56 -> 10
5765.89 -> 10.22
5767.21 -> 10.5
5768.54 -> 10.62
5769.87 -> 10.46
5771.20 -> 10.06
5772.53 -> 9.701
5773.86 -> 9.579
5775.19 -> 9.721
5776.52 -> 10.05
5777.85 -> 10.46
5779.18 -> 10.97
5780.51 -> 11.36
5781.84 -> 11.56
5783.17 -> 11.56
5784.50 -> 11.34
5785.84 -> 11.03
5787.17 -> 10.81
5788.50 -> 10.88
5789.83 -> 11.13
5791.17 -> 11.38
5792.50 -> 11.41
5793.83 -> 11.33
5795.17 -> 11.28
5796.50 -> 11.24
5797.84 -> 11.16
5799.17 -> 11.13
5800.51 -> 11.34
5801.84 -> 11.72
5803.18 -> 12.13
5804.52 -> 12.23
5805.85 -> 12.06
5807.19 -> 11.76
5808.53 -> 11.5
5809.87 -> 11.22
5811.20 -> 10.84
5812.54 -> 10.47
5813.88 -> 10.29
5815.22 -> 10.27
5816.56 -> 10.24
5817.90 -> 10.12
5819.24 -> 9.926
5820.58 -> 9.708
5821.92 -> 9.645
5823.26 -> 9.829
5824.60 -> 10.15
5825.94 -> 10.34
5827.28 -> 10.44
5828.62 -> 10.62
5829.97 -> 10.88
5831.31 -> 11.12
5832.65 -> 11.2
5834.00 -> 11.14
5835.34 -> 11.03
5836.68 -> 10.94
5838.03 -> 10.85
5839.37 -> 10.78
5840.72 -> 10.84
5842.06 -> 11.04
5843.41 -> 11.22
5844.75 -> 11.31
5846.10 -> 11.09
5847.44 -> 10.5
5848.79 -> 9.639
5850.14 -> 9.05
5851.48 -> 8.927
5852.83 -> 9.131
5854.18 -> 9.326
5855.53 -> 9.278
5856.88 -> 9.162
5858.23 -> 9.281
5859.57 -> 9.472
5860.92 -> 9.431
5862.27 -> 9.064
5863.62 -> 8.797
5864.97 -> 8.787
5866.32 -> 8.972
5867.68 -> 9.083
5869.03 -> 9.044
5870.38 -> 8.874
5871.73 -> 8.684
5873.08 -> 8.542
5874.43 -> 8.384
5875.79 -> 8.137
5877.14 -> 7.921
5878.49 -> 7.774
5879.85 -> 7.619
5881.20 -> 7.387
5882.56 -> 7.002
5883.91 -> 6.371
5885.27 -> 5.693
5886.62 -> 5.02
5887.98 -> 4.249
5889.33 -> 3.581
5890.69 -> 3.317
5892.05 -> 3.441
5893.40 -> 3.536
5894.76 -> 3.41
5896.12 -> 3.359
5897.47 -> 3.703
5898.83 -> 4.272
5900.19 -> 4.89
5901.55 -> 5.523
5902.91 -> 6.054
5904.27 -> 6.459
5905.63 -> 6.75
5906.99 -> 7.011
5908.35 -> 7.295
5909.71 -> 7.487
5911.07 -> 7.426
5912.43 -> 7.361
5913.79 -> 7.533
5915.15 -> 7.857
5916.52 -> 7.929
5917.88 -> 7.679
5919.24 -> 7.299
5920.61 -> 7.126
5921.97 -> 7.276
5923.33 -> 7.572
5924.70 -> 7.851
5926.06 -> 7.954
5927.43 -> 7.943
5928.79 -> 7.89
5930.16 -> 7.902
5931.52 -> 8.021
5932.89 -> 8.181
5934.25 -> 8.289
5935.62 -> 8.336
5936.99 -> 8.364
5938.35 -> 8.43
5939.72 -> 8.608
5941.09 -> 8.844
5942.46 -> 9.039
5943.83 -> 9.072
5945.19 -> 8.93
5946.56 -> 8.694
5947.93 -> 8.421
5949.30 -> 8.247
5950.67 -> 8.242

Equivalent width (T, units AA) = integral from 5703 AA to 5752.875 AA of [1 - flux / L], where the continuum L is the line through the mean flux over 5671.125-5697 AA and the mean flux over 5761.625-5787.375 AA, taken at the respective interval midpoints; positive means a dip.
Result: -2.08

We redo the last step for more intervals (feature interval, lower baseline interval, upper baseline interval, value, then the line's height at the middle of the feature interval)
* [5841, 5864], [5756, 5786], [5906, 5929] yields -2.4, 8.84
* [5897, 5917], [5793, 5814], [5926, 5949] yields 5.6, 9.09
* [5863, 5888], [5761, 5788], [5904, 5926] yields 1.5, 8.27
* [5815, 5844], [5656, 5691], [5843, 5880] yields -4.4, 9.16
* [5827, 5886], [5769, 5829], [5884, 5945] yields -3.8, 8.77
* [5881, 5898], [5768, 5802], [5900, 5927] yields 7.2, 7.86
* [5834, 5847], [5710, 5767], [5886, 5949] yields -4.0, 8.42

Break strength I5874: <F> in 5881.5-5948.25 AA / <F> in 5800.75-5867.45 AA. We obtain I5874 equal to 0.66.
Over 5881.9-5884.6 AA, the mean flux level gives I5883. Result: 6.68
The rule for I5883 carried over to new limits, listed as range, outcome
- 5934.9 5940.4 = 8.43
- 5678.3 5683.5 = 8.98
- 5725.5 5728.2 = 10.7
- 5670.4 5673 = 8.84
